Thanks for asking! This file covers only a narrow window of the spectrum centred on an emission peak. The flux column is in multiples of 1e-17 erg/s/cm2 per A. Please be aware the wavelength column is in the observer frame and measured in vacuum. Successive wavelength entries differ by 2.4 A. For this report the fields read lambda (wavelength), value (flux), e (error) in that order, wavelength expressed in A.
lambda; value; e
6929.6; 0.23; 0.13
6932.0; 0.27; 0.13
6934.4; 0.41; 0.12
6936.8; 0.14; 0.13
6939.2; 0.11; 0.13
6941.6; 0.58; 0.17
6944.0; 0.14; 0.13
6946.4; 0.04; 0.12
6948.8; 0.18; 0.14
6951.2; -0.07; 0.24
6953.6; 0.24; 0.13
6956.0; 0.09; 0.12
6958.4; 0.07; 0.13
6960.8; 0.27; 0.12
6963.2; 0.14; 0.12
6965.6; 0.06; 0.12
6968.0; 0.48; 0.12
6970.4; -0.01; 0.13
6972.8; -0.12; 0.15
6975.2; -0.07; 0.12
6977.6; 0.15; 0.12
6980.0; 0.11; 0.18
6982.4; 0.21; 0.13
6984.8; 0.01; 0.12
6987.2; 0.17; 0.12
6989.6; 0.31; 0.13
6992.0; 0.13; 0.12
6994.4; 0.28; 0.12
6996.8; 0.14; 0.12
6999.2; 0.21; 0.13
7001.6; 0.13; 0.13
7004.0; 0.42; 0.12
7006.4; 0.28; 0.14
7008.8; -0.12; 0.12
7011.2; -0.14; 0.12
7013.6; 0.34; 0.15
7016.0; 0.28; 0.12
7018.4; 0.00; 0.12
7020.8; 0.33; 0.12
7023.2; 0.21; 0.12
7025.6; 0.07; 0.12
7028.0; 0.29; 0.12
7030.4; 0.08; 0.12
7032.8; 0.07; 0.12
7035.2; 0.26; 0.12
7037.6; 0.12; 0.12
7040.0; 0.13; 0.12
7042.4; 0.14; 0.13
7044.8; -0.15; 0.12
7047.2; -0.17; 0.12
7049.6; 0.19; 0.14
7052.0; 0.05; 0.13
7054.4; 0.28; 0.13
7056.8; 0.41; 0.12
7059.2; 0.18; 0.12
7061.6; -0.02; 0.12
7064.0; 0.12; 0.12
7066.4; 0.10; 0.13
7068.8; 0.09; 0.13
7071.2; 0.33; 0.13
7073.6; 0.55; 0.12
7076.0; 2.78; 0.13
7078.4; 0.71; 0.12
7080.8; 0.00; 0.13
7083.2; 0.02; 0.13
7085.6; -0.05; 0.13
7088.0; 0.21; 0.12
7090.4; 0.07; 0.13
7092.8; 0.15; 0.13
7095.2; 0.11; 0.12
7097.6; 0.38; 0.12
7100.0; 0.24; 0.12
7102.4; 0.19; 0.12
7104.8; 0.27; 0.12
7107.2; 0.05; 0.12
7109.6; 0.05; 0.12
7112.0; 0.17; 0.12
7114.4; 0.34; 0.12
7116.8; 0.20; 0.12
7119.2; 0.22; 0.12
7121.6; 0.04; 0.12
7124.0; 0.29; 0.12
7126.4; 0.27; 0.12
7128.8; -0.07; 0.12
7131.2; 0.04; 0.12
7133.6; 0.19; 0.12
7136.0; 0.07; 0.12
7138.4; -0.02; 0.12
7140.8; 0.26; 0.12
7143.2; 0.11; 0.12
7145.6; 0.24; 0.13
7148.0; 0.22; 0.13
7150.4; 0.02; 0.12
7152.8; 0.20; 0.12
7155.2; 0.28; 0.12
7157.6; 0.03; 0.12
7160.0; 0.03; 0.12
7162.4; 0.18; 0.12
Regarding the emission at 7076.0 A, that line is H-beta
